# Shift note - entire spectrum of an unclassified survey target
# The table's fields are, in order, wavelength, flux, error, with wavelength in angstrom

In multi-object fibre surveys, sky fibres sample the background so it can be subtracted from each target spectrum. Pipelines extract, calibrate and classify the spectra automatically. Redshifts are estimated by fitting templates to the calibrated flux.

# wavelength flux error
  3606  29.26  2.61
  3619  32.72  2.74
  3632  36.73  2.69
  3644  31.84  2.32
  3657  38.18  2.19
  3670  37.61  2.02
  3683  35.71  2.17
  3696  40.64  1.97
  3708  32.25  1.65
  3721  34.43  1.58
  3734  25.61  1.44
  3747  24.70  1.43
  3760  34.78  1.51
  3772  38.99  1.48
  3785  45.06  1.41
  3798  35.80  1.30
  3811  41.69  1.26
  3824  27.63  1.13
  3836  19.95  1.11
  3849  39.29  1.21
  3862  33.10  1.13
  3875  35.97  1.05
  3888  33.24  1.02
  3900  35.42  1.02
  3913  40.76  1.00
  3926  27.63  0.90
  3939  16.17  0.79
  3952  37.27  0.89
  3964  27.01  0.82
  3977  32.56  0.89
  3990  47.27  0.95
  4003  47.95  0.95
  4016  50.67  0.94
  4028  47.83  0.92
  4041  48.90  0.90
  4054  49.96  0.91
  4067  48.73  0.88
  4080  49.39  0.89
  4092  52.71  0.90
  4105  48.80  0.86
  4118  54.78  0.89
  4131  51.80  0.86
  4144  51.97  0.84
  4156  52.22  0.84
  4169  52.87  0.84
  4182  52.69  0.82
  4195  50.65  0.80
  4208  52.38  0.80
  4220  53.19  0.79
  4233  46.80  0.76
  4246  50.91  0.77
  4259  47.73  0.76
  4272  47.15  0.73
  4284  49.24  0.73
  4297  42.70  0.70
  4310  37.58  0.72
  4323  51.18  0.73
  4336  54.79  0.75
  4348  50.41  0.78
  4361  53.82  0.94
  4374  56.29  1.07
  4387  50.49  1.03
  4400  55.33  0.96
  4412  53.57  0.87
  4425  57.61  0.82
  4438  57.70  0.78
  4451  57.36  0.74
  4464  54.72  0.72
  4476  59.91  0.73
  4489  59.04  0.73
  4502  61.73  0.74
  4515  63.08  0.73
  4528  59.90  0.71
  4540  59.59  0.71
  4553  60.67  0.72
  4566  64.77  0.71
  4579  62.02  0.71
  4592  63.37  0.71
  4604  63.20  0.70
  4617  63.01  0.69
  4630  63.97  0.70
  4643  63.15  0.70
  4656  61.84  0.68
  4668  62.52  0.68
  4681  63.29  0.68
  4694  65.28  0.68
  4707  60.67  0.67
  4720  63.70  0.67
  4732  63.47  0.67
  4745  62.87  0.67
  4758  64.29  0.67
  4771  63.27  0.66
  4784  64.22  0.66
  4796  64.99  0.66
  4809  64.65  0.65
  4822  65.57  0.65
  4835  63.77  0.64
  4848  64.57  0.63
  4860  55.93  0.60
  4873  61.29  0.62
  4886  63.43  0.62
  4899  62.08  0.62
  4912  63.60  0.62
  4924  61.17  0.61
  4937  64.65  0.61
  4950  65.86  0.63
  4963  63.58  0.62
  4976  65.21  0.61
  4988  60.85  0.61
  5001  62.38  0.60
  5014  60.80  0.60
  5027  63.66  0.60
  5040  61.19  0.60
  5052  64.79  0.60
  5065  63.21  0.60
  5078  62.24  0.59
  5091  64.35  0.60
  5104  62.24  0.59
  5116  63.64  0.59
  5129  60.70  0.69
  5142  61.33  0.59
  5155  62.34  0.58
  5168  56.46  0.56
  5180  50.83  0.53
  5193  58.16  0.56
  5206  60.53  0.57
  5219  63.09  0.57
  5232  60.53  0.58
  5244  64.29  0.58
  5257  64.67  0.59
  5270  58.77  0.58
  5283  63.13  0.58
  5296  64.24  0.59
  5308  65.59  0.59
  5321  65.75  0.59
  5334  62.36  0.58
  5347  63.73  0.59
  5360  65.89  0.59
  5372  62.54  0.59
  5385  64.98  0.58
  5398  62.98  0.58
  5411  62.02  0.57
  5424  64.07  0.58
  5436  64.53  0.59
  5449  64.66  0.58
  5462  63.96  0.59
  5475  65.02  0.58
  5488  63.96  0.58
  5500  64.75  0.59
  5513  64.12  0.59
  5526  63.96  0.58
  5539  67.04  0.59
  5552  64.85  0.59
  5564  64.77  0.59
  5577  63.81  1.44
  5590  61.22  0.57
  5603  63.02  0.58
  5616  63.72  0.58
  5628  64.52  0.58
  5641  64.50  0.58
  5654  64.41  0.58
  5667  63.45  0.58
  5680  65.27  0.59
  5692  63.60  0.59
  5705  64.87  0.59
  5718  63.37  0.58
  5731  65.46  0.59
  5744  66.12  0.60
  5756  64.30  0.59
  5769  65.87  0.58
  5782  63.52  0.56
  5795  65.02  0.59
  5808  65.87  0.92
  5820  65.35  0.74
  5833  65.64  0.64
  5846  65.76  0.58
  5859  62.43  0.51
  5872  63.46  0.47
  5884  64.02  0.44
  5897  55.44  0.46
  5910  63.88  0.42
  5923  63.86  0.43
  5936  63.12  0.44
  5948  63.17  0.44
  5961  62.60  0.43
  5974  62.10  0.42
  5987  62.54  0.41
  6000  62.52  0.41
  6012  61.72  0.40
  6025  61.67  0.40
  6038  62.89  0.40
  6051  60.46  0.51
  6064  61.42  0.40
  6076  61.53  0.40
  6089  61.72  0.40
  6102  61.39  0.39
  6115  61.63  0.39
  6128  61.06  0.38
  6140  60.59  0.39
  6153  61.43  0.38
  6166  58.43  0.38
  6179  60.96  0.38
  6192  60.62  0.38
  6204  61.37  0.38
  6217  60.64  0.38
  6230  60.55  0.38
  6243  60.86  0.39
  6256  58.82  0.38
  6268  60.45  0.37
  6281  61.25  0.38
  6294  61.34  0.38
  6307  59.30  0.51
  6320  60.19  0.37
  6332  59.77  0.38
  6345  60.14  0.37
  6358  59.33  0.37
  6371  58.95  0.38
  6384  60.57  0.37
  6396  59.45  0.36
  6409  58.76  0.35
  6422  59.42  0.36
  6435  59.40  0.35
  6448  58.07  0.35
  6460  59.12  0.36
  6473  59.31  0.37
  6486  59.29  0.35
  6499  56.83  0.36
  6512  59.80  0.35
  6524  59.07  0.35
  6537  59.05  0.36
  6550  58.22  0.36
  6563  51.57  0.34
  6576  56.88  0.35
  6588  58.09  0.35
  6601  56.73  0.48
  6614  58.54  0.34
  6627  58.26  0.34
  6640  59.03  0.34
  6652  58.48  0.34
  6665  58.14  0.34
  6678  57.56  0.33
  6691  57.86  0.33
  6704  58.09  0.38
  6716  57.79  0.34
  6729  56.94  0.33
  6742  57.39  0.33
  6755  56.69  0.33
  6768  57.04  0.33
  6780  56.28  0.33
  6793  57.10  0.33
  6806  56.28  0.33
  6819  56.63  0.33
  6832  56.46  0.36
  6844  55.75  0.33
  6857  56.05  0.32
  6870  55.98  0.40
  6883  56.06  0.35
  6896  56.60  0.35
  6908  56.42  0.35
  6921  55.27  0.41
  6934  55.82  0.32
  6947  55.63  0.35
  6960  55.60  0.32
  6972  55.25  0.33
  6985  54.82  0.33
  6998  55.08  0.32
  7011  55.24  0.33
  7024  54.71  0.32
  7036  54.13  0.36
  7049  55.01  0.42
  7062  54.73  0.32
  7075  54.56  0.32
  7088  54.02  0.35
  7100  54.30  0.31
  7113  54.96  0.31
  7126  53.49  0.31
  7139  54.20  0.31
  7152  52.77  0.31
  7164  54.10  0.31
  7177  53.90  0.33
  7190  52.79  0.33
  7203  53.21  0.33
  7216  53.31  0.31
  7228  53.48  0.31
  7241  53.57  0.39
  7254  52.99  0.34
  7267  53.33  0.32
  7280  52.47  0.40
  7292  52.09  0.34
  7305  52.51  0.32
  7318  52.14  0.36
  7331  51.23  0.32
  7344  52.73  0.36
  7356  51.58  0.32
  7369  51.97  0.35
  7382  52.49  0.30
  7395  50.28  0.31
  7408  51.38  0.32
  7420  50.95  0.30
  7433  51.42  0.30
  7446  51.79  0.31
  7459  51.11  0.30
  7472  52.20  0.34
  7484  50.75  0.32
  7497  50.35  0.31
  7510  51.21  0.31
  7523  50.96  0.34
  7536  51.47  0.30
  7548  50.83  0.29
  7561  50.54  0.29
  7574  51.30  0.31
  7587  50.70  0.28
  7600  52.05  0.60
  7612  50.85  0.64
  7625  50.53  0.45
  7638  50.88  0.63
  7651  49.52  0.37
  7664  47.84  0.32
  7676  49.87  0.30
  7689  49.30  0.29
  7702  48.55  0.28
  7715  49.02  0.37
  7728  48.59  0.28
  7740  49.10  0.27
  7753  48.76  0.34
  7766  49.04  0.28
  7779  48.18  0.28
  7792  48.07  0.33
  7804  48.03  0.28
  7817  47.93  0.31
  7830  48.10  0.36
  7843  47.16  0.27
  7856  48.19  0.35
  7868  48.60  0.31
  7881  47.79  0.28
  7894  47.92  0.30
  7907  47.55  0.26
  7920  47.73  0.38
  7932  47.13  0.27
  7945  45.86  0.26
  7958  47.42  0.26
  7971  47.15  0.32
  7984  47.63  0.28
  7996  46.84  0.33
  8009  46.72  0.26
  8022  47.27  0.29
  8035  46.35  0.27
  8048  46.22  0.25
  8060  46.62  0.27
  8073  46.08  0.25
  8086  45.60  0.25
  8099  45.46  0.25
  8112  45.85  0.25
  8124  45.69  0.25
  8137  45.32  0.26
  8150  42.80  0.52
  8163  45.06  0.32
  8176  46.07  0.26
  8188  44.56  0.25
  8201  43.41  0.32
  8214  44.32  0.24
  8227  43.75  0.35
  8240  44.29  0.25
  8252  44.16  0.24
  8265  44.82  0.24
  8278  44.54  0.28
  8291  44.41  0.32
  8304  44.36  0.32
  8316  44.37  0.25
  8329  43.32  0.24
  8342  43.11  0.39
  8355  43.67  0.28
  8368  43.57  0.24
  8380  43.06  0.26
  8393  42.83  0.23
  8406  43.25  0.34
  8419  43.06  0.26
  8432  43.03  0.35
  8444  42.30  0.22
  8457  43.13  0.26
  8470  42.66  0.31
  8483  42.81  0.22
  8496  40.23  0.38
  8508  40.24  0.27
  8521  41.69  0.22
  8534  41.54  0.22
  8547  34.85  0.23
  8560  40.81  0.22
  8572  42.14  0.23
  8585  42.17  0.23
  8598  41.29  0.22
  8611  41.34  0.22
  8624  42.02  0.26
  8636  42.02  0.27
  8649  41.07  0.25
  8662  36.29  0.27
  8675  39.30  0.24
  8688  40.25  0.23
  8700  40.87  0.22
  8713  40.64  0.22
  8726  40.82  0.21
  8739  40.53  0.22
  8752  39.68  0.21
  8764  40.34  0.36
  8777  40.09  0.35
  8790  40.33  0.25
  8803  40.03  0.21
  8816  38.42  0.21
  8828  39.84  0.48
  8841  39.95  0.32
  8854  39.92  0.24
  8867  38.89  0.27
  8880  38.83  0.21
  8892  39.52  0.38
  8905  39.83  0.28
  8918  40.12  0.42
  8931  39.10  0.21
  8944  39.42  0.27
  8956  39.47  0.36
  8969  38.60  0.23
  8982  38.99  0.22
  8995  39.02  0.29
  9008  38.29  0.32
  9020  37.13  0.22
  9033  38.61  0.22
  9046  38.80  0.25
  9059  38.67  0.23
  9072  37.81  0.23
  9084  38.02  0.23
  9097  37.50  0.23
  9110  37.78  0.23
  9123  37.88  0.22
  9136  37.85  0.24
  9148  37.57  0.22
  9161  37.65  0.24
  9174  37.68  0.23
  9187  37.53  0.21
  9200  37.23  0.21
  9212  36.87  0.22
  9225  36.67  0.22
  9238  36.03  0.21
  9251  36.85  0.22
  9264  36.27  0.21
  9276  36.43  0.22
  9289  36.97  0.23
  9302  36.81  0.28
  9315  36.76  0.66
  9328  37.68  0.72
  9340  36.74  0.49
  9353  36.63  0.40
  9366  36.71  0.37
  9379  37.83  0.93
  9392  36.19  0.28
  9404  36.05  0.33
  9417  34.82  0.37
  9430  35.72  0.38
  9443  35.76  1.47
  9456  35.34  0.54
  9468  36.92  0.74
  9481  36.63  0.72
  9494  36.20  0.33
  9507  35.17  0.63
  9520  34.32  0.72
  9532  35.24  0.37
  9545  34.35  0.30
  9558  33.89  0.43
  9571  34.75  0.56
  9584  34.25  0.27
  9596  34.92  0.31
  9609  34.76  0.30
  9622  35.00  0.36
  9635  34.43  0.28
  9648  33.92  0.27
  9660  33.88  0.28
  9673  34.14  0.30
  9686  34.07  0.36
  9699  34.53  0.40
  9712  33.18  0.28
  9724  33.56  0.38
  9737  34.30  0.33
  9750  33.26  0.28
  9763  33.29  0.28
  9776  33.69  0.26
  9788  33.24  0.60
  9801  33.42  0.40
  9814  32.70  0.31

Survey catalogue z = 0.00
